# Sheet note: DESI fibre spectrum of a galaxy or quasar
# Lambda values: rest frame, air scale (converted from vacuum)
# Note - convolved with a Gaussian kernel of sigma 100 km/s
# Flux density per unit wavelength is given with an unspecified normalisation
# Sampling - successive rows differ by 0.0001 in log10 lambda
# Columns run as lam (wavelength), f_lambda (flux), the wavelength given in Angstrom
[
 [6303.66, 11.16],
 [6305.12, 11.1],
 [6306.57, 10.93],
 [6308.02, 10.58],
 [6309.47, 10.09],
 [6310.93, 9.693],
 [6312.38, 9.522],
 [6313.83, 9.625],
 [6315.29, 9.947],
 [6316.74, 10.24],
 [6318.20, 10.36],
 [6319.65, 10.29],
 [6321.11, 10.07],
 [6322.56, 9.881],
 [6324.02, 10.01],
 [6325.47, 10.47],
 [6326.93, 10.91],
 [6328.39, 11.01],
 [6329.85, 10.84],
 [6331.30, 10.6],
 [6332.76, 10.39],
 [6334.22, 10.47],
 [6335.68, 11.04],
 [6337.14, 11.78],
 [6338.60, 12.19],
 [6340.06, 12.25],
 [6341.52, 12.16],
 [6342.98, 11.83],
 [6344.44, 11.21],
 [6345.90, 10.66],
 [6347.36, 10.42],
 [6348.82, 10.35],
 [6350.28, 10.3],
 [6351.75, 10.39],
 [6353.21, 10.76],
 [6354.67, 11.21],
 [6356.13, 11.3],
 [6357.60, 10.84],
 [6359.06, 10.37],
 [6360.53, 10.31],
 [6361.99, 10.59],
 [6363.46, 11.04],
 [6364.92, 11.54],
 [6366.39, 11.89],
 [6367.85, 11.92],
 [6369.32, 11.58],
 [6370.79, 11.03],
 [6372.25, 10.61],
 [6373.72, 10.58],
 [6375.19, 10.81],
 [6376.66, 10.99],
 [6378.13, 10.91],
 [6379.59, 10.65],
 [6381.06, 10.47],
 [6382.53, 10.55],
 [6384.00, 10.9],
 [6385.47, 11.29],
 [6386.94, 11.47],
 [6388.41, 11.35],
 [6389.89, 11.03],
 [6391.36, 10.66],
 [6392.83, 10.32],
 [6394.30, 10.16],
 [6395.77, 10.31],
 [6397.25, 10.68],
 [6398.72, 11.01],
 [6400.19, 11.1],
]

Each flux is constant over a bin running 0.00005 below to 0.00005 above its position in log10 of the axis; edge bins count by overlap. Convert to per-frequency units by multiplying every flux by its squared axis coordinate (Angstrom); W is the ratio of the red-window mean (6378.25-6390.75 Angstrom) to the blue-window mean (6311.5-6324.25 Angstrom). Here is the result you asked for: 1.1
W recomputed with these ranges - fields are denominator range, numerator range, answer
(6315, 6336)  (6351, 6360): 1.04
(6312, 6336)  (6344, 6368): 1.06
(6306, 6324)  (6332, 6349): 1.12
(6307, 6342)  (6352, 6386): 1.05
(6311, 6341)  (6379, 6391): 1.05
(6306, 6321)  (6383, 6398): 1.09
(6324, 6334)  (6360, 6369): 1.07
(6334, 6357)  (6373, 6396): 0.98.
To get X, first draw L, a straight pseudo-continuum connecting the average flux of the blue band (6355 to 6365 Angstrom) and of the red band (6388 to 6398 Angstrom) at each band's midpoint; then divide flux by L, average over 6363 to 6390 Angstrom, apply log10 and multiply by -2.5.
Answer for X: -0.04 mag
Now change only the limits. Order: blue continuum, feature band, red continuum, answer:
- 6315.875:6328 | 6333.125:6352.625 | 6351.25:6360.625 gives -0.055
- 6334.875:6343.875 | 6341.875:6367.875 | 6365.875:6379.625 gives 0.055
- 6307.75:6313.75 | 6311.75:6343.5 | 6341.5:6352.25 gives -0.038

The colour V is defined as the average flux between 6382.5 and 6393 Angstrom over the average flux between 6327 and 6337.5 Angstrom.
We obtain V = 1.0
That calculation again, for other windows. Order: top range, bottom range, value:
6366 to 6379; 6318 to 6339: 1.04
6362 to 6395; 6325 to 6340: 1.00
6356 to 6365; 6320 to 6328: 1.05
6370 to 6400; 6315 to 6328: 1.05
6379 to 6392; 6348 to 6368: 1.00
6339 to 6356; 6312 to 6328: 1.09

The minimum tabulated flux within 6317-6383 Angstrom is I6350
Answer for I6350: 9.881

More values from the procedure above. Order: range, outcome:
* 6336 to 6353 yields 10.3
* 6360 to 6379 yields 10.31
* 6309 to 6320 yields 9.522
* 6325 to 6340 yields 10.39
